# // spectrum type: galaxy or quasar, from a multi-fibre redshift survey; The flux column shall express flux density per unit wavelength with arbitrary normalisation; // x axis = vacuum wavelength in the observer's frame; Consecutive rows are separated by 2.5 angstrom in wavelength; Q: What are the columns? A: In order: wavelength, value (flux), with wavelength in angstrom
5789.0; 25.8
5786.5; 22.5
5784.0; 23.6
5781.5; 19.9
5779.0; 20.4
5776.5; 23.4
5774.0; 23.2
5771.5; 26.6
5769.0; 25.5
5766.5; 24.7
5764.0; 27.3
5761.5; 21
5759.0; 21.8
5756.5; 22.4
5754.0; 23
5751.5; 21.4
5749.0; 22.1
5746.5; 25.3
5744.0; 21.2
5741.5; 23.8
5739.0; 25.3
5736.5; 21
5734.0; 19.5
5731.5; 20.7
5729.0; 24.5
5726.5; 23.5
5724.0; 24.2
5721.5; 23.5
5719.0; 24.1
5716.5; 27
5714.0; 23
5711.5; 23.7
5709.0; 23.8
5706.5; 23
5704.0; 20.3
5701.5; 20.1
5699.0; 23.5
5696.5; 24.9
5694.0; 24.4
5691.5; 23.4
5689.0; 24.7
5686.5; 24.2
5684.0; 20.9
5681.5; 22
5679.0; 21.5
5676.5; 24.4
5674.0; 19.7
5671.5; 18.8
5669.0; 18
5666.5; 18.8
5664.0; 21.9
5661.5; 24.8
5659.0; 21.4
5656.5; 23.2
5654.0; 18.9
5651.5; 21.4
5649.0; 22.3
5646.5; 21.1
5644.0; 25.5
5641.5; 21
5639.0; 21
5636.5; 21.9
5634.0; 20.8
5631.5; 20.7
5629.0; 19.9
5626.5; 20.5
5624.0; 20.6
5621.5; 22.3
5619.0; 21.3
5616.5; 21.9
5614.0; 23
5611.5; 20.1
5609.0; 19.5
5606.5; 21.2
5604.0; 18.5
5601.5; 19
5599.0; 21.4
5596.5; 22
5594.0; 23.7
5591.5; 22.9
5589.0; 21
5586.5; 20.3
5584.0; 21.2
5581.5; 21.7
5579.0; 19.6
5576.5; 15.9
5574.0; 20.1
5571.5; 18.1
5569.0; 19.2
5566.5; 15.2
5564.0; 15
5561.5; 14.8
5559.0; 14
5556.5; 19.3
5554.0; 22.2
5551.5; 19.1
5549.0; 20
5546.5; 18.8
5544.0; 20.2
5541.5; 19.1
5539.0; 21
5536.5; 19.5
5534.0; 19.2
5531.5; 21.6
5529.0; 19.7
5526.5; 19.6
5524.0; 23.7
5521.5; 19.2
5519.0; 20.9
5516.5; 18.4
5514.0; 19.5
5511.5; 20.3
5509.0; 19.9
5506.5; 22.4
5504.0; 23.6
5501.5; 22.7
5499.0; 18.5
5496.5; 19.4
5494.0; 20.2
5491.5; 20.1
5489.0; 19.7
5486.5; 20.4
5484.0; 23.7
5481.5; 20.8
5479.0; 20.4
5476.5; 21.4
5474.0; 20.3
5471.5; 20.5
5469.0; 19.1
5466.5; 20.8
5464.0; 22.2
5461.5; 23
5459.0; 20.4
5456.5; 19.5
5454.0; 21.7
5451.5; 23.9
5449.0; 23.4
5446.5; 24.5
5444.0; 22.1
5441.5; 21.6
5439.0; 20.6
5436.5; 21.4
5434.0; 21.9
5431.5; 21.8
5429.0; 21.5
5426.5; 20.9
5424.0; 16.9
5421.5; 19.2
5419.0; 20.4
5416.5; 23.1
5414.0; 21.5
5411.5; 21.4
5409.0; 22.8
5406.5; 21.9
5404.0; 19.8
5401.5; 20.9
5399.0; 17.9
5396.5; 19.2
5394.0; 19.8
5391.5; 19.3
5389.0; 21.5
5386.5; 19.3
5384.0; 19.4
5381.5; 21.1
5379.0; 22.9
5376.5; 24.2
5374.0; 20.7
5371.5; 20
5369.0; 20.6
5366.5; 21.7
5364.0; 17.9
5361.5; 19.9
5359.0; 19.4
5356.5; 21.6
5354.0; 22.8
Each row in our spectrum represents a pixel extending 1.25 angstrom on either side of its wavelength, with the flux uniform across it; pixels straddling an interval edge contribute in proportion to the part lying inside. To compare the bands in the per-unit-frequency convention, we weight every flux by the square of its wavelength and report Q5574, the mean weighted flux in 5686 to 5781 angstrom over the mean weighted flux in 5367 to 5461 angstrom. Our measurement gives 1.24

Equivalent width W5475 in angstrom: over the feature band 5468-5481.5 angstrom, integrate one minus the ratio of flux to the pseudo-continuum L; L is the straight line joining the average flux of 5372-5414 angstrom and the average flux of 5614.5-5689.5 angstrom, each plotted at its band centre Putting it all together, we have 0.38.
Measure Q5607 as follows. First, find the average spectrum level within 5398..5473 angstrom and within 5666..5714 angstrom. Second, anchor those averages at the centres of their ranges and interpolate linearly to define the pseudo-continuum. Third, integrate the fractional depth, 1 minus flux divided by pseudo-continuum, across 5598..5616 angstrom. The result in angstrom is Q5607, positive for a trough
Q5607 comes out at 1.2 angstrom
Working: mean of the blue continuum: 21.2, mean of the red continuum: 22.2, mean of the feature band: 20.4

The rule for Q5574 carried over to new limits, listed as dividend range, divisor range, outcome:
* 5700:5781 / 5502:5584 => 1.27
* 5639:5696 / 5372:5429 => 1.17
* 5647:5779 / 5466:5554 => 1.20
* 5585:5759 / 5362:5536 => 1.15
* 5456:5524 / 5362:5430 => 1.04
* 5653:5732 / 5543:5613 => 1.21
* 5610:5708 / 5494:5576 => 1.17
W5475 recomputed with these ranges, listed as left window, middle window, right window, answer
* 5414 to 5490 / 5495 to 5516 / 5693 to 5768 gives 0.9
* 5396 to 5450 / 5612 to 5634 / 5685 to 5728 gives 1.6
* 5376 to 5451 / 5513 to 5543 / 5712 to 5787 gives 2.3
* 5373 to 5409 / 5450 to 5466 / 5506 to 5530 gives -1.0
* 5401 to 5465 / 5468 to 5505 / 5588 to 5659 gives 1.2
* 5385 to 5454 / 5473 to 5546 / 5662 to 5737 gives 3.4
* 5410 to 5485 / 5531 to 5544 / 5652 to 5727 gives 1.1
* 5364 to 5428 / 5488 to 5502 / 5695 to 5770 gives 0.9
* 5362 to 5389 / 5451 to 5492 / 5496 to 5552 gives -1.1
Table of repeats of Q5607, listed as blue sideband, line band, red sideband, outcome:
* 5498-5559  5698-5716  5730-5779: -0.2 angstrom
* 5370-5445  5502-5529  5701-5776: 1.1 angstrom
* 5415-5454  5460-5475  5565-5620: 0.2 angstrom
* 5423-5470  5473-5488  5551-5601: -0.2 angstrom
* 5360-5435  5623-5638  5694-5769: 1.1 angstrom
